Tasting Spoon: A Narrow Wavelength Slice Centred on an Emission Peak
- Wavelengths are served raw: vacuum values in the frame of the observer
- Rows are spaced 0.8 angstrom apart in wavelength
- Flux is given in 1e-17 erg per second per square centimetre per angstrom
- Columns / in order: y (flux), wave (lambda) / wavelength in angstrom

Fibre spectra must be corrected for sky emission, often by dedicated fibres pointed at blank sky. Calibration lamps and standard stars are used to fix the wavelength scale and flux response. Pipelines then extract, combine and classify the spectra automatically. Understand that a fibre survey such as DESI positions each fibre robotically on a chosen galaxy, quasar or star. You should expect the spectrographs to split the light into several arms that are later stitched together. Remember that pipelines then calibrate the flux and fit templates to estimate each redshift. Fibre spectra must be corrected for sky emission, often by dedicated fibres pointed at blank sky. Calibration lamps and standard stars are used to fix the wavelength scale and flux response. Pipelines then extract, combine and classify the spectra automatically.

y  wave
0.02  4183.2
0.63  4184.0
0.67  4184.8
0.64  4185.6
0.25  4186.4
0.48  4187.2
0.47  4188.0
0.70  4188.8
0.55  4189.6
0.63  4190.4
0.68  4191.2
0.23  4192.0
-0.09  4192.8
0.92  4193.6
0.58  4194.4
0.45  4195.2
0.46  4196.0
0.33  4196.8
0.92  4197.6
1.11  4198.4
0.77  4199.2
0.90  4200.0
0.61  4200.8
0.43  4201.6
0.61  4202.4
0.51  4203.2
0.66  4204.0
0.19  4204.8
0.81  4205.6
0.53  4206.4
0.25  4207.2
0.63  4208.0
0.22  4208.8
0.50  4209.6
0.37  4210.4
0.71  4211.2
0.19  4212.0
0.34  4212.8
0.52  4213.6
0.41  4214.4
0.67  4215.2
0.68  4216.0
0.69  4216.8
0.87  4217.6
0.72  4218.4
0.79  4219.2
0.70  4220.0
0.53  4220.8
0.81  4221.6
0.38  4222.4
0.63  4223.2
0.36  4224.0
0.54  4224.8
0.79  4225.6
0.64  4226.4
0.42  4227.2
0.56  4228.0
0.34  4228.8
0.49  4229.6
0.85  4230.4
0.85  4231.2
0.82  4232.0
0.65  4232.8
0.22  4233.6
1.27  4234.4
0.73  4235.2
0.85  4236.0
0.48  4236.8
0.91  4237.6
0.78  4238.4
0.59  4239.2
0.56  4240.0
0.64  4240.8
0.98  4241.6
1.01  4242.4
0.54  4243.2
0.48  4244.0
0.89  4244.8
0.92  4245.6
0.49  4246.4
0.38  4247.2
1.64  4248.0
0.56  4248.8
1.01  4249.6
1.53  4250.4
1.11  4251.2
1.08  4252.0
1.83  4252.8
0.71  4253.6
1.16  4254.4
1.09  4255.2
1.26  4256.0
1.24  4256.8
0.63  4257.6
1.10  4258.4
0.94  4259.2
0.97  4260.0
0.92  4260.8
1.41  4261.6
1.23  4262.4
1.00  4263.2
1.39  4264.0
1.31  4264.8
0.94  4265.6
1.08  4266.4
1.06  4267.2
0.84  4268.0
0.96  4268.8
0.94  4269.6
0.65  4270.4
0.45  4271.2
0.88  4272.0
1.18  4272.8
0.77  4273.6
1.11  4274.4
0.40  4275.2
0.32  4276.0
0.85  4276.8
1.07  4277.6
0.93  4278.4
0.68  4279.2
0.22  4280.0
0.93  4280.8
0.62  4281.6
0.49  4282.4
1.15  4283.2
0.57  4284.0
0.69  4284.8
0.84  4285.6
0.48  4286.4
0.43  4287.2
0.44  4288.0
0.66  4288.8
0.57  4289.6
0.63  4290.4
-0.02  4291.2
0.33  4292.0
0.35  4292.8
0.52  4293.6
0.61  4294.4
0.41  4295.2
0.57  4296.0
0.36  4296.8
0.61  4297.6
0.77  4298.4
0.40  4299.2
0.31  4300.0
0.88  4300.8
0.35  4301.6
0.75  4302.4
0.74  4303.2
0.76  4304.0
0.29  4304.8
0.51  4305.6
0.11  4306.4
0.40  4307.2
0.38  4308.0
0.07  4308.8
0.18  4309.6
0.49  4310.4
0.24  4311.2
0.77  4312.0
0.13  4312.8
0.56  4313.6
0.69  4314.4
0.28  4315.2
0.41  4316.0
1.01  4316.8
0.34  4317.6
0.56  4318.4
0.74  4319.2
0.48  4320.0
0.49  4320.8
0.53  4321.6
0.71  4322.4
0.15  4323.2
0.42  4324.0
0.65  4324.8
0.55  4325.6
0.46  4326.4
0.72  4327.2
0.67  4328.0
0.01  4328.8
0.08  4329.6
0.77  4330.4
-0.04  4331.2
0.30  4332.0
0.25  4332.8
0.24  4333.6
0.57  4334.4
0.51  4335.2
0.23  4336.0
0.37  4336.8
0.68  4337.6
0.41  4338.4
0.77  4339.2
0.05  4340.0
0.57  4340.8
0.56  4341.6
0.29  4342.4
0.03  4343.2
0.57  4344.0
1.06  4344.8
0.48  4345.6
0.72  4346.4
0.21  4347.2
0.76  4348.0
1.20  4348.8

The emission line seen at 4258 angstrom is C IV 1549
